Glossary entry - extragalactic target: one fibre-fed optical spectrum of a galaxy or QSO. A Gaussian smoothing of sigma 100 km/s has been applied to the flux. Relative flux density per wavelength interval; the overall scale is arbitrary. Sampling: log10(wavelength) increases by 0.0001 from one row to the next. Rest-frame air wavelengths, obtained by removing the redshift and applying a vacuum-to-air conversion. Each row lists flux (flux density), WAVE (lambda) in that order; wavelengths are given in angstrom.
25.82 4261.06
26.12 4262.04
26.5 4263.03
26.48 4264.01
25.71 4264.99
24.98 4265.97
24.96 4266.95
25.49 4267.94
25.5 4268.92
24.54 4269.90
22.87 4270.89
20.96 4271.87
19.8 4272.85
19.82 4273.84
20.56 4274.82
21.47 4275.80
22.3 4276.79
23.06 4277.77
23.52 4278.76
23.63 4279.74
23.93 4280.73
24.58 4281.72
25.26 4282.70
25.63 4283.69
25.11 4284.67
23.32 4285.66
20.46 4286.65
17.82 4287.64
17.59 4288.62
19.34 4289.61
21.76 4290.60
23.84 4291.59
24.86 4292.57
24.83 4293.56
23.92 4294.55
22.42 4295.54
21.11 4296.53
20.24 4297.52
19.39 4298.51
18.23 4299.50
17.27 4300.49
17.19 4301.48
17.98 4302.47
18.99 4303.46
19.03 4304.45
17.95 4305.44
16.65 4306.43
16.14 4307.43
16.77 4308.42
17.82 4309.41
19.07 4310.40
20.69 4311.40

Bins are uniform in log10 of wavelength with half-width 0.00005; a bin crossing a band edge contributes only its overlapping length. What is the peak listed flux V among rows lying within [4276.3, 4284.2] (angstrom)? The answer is 25.63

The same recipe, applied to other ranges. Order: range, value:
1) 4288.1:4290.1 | 19.34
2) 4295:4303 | 22.42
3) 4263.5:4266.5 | 26.48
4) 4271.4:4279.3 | 23.52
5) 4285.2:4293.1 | 24.86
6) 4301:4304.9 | 19.03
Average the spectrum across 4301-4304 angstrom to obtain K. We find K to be 18.1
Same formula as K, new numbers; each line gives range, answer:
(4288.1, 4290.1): 18.5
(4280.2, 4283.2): 24.5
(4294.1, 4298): 21.9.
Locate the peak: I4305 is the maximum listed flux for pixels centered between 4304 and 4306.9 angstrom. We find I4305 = 19.03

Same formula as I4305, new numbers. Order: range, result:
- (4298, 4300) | 19.39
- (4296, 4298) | 21.11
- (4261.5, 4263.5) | 26.5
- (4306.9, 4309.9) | 17.82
